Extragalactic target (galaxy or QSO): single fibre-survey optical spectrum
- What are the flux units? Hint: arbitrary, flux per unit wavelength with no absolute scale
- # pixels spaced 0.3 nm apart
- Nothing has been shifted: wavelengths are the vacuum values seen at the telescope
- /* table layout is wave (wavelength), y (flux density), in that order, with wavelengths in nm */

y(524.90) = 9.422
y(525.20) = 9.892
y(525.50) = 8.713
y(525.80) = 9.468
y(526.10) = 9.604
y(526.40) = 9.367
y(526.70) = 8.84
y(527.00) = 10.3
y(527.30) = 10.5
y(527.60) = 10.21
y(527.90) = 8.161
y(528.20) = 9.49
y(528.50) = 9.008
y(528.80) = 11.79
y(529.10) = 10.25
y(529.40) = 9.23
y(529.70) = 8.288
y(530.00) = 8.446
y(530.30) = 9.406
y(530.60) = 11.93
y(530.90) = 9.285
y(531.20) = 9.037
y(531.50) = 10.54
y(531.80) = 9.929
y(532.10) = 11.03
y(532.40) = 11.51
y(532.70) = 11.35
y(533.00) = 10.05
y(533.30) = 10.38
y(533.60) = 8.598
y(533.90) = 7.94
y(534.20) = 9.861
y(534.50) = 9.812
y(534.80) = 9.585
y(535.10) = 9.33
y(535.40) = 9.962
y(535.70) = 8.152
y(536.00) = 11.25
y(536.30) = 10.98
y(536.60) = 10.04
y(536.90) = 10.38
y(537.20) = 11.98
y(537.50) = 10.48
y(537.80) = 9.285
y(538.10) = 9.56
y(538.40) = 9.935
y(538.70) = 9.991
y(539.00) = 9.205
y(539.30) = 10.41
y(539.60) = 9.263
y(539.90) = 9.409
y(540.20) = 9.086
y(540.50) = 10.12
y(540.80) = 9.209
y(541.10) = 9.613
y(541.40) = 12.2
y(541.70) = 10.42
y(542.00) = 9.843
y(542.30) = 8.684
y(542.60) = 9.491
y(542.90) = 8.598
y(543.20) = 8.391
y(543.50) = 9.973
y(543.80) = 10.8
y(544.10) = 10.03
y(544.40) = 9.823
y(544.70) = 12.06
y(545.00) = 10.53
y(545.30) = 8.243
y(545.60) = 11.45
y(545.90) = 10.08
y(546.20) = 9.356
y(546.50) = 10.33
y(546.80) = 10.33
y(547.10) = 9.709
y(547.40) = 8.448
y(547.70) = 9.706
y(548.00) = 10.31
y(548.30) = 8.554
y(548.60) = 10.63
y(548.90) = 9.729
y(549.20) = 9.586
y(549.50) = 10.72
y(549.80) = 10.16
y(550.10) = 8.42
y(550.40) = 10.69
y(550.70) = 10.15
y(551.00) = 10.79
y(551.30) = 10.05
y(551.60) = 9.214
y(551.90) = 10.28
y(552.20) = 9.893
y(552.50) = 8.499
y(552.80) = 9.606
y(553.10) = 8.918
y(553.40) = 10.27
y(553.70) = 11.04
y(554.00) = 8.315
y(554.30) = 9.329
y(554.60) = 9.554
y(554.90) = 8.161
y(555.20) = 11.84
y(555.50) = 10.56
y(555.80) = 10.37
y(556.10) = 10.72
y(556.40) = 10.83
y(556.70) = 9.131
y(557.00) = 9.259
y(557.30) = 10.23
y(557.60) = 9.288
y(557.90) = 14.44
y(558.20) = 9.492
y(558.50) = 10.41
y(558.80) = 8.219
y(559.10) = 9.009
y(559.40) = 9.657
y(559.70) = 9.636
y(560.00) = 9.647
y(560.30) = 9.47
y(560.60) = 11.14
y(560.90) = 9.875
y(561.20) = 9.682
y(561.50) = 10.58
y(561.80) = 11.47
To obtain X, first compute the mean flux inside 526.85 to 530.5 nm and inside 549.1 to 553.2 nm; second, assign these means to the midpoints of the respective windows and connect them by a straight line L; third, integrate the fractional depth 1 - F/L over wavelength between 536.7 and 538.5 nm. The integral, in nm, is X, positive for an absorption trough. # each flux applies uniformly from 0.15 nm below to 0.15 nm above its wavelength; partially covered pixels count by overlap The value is -0.11 nm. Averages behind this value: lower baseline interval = 9.62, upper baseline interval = 9.8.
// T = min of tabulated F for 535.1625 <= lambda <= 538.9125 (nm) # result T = 8.152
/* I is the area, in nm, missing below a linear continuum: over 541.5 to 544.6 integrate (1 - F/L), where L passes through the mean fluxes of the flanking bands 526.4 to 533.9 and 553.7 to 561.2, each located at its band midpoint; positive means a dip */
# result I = 0.07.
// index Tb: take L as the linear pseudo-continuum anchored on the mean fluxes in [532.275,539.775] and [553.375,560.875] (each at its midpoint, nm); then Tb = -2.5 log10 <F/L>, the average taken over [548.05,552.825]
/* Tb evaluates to 0.02 mag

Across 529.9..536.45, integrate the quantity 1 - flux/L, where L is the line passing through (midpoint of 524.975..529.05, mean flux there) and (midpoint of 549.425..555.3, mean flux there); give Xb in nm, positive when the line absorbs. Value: -0.17 nm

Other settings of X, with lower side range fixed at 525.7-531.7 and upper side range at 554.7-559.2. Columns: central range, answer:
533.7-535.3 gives 0.07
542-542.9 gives 0.07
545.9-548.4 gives 0.08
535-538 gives -0.12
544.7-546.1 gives -0.05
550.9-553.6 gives 0.09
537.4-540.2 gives 0.04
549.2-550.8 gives 0.01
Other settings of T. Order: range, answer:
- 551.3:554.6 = 8.315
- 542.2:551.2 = 8.243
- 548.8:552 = 8.42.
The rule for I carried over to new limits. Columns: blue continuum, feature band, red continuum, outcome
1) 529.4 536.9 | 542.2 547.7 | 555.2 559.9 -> 0.10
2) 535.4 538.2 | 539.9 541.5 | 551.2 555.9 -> 0.03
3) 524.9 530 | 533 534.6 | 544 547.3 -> 0.06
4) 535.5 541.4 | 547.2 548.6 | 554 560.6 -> 0.08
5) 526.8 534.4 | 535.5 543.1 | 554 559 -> 0.02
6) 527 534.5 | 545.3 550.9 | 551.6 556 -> -0.05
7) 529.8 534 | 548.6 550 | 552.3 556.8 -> -0.03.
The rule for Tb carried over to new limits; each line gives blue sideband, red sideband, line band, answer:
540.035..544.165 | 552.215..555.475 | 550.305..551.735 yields -0.06 mag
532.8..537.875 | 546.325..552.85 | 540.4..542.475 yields -0.01 mag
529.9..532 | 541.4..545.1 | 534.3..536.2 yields 0.02 mag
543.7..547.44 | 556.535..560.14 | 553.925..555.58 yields 0.03 mag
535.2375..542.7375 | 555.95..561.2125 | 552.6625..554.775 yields 0.05 mag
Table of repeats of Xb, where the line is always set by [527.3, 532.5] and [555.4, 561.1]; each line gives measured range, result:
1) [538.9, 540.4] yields 0.064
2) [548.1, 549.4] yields 0.039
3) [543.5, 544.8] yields -0.076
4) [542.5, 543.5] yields 0.099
